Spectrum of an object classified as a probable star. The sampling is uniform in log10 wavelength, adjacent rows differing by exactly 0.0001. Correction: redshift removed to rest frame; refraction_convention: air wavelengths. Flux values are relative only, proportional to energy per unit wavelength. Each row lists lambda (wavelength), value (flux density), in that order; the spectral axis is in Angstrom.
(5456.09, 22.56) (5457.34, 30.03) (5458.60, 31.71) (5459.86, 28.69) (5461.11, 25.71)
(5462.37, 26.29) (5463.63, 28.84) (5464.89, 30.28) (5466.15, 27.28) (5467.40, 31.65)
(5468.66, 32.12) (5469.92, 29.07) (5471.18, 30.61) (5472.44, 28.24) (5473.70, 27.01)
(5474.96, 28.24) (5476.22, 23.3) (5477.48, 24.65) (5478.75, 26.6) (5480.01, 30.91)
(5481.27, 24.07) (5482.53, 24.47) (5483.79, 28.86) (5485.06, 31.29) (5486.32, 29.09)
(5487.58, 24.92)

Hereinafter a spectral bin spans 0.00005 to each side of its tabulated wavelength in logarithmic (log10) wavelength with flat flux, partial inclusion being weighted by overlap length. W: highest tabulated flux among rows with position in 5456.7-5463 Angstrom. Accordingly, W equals 31.71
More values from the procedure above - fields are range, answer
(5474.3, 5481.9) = 30.91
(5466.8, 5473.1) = 32.12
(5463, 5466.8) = 30.28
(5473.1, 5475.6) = 28.24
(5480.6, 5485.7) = 31.29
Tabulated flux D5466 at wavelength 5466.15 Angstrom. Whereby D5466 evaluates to 27.28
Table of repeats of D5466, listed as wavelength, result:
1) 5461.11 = 25.71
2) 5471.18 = 30.61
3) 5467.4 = 31.65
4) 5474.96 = 28.24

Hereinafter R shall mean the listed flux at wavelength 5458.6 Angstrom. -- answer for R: 31.71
